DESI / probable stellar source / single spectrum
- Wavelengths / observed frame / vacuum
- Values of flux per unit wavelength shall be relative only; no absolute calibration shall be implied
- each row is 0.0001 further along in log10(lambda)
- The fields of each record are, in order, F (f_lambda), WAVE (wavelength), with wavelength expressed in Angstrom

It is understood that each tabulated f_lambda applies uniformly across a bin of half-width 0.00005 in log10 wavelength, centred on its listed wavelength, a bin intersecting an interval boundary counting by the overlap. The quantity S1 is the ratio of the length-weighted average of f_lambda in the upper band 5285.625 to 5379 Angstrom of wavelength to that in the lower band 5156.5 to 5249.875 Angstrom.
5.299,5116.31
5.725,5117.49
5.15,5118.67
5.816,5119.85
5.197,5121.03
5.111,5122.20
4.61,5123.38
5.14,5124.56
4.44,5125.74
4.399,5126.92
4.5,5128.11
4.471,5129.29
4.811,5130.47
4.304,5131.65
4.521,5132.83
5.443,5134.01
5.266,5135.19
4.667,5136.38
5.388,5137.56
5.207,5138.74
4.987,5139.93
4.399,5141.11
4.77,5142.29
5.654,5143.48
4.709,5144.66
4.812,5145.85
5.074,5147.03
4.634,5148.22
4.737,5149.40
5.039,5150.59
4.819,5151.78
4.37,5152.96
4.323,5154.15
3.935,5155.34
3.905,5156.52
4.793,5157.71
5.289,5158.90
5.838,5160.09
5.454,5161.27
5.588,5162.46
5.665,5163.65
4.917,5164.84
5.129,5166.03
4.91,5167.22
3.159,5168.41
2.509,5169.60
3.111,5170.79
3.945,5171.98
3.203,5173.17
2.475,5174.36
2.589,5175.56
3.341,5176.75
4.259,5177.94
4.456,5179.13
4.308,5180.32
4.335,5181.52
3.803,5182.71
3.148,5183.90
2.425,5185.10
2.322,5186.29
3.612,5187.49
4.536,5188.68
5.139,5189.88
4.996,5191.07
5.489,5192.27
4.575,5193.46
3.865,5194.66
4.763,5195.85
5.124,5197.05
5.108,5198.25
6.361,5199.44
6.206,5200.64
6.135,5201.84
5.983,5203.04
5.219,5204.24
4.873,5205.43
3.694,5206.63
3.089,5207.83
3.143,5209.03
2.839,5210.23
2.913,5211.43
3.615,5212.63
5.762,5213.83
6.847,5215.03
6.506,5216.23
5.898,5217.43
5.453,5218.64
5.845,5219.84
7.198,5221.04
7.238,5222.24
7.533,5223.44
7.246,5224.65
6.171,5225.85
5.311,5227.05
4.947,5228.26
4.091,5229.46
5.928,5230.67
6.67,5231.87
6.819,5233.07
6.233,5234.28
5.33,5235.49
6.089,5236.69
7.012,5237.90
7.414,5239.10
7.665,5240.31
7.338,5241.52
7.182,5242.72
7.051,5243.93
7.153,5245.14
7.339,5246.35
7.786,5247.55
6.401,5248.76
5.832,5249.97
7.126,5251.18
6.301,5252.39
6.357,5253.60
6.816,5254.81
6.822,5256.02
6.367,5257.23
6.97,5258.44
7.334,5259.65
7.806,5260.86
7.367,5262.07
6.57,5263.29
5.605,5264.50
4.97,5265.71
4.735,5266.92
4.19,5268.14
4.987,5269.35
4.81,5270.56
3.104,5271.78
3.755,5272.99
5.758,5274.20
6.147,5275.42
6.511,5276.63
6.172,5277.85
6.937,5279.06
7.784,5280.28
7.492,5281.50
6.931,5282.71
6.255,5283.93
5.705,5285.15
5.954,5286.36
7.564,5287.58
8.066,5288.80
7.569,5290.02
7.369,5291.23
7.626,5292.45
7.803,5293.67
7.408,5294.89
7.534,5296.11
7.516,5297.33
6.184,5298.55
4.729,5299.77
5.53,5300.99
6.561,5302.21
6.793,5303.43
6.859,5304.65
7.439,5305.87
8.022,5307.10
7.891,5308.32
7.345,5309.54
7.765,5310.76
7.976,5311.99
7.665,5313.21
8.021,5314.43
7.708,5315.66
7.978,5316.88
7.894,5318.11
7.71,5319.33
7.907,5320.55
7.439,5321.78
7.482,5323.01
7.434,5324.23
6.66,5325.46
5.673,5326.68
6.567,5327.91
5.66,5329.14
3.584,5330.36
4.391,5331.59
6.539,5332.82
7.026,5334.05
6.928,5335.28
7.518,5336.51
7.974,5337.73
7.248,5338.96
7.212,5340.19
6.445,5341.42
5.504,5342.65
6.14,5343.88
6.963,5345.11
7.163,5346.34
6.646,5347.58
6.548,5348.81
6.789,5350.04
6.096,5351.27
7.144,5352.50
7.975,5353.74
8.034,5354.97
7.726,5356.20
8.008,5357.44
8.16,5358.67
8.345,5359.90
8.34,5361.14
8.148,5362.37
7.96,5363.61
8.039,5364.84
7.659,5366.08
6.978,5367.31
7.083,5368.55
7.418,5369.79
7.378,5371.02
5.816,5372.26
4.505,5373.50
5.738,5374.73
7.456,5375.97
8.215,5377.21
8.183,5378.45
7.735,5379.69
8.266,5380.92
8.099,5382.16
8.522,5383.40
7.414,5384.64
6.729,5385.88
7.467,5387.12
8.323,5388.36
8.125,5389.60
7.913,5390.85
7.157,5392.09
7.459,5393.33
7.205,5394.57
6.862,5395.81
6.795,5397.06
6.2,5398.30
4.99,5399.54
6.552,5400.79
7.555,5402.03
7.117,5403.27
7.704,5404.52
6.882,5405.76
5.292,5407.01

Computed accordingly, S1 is 1.38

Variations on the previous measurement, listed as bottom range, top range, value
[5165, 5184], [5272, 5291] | 1.76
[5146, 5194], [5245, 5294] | 1.51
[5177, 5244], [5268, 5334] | 1.27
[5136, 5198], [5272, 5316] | 1.57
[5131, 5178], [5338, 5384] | 1.61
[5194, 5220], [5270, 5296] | 1.32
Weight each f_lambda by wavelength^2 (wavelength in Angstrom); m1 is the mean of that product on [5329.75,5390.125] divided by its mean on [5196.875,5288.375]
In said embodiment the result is 1.25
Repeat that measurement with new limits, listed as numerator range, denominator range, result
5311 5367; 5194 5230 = 1.42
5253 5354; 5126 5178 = 1.57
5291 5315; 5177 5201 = 1.70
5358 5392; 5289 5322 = 1.05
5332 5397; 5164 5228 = 1.67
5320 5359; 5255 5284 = 1.15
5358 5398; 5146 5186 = 1.92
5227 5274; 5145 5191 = 1.52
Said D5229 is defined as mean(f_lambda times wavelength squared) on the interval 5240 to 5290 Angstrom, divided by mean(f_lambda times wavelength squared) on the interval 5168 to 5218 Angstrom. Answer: 1.54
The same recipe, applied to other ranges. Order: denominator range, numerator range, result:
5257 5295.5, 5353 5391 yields 1.24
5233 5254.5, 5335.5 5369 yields 1.12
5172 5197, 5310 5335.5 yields 1.87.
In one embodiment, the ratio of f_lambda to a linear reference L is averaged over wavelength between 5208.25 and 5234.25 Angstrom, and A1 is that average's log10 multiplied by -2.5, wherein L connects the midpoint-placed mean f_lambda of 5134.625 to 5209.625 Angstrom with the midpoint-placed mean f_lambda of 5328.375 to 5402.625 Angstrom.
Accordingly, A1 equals -0.09 mag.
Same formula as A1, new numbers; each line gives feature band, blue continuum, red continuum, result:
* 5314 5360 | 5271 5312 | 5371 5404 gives -0.01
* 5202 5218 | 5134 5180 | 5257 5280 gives 0.10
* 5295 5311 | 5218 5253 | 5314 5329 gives 0.03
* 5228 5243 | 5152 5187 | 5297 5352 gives -0.21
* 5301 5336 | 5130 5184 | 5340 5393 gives -0.05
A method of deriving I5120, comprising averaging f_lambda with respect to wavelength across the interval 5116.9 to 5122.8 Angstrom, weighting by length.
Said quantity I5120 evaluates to 5.4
